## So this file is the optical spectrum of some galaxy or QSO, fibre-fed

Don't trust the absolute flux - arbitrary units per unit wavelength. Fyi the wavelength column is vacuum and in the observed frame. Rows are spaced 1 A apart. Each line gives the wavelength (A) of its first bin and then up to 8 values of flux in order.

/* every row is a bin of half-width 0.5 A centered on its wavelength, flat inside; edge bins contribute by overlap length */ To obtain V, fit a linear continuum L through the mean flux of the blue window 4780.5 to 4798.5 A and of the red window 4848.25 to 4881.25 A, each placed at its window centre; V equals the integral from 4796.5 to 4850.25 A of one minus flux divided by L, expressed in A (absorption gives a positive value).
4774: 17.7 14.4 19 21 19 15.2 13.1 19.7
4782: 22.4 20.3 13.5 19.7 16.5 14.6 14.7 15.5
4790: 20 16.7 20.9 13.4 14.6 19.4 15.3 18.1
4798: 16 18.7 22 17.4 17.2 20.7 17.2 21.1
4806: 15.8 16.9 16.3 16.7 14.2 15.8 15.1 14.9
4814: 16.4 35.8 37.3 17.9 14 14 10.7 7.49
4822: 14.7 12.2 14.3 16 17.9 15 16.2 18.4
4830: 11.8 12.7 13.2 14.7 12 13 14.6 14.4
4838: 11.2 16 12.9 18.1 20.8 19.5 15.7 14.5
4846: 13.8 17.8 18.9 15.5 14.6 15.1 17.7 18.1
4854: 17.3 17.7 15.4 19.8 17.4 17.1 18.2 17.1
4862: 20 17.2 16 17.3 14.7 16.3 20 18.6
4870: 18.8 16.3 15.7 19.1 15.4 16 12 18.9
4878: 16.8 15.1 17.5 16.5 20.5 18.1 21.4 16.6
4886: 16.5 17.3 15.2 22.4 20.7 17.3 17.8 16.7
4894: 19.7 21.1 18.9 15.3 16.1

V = 2.2 A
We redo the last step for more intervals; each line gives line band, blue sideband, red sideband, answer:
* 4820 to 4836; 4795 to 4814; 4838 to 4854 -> 2.8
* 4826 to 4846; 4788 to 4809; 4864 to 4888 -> 2.7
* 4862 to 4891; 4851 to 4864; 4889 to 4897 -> 1.3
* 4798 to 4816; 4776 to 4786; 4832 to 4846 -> -2.2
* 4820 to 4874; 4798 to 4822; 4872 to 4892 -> 5.2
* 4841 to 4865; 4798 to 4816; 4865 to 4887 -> 0.7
